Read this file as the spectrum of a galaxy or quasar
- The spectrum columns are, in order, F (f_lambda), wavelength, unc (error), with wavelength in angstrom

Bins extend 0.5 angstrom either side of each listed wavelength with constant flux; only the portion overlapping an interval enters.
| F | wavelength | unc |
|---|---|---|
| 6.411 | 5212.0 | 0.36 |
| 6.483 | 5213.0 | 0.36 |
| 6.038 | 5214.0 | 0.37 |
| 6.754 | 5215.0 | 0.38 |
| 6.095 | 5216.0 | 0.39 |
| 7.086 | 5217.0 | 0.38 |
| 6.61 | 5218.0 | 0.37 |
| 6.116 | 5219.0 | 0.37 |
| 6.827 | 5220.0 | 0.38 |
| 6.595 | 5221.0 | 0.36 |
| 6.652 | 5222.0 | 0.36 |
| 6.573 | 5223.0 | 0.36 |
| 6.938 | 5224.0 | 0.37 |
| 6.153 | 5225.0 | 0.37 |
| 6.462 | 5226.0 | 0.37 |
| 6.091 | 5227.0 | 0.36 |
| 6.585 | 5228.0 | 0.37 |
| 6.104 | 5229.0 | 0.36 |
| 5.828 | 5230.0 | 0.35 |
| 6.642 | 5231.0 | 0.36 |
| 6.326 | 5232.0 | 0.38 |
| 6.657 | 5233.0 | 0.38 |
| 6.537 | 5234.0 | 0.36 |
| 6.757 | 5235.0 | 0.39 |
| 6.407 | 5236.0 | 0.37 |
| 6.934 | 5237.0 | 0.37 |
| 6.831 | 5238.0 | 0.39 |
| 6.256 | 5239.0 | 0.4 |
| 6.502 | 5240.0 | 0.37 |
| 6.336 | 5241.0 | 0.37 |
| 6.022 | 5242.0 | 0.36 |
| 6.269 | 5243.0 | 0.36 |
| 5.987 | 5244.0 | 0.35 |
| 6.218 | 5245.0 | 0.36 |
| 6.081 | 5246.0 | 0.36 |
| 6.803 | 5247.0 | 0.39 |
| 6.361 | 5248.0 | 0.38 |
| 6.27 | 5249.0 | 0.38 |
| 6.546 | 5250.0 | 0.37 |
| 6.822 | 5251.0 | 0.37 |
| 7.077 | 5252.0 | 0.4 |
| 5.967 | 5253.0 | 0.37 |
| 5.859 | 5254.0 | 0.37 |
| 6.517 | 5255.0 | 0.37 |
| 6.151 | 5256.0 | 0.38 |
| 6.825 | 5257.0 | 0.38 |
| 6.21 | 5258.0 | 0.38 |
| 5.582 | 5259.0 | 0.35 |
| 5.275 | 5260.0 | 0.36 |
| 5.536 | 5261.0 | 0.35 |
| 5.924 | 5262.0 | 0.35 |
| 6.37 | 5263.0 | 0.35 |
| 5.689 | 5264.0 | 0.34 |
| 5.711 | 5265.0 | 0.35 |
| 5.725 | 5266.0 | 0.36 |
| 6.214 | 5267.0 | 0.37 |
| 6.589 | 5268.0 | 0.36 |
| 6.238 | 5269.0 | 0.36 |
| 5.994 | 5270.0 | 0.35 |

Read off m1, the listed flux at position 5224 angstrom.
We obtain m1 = 6.938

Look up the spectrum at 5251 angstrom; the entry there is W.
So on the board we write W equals 6.822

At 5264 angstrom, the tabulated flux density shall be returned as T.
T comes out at 5.689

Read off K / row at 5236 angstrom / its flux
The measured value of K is 6.407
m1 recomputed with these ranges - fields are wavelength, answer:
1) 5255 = 6.517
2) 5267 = 6.214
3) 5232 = 6.326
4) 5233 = 6.657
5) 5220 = 6.827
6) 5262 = 5.924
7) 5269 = 6.238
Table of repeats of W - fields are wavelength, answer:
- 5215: 6.754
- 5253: 5.967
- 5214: 6.038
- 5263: 6.37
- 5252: 7.077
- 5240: 6.502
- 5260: 5.275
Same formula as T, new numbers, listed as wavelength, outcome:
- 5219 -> 6.116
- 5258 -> 6.21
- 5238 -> 6.831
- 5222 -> 6.652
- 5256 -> 6.151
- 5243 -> 6.269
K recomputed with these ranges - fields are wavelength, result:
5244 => 5.987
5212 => 6.411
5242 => 6.022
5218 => 6.61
